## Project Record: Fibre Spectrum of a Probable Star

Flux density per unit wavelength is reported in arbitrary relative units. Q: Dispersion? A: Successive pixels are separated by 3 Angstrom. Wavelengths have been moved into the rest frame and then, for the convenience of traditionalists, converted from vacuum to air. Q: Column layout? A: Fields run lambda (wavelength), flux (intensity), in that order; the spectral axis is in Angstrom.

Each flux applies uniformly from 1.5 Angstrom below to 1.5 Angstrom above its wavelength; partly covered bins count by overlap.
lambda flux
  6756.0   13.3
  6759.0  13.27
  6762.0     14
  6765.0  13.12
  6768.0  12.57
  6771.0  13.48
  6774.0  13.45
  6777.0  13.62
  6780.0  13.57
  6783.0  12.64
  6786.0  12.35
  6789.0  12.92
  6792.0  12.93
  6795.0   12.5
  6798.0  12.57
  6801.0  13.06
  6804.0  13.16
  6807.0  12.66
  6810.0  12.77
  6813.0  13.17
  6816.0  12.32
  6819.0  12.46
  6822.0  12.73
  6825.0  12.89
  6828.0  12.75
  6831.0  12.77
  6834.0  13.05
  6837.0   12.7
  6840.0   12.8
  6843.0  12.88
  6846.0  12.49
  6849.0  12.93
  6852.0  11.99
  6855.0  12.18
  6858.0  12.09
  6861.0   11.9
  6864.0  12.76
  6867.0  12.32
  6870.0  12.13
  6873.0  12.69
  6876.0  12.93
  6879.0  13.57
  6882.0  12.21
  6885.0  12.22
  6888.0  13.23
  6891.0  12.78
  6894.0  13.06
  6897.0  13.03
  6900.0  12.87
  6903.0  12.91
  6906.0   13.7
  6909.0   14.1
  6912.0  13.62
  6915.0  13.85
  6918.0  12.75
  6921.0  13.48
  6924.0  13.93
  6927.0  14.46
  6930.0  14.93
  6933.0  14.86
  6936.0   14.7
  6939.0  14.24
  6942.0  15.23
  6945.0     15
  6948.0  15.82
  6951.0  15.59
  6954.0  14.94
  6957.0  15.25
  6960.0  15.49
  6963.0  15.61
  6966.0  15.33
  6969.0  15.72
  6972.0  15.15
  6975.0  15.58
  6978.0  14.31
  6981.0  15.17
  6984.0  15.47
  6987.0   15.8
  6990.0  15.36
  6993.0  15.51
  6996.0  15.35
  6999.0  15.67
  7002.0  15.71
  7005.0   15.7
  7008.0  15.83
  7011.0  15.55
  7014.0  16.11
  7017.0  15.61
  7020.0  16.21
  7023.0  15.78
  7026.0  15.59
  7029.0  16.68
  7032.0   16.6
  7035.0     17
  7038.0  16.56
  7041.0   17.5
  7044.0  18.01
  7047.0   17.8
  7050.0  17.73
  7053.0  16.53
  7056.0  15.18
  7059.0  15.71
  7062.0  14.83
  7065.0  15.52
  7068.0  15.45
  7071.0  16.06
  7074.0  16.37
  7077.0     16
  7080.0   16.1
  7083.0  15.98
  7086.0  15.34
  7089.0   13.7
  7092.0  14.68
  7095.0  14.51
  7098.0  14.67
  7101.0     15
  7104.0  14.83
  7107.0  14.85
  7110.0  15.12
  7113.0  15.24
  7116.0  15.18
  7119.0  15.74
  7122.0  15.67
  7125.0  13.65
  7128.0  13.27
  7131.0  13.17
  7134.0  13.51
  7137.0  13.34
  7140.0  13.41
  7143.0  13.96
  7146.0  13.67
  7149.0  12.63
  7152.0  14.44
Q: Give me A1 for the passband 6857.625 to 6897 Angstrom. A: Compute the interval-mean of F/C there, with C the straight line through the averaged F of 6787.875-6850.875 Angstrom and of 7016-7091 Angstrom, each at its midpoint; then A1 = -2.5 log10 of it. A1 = 0.08 mag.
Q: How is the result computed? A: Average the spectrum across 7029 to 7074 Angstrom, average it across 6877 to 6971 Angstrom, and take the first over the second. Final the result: 1.16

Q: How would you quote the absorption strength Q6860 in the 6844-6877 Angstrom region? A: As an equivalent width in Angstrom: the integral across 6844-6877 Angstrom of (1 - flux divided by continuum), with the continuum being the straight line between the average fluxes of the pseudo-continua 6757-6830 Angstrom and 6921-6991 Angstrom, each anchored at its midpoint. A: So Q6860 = 3.4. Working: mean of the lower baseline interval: 13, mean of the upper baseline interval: 15.1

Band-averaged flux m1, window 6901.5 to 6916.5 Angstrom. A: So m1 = 13.6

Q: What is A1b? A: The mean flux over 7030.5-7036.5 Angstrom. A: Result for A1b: 16.8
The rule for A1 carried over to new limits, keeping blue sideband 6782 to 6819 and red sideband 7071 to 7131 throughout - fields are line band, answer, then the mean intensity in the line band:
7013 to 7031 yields -0.11 mag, 16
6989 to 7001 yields -0.09 mag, 15.5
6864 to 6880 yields 0.05 mag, 12.7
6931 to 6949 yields -0.09 mag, 15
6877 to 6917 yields 0.03 mag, 13.2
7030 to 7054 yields -0.18 mag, 17.2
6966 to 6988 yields -0.09 mag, 15.3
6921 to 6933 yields -0.05 mag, 14.4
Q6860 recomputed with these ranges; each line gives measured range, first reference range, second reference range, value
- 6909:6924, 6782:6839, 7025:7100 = 0.6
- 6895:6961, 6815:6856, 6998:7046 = 0.8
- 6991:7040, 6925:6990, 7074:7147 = -3.3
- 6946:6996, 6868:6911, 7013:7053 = -1.0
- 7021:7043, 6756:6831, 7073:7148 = -3.6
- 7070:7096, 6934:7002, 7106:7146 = -1.5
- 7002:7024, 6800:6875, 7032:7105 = -1.0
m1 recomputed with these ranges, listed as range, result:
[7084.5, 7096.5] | 14.6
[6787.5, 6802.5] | 12.8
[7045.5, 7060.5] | 16.6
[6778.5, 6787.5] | 12.9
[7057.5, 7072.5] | 15.5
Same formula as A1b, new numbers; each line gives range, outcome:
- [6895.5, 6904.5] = 12.9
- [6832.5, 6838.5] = 12.9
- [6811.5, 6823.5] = 12.7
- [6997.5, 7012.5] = 15.7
